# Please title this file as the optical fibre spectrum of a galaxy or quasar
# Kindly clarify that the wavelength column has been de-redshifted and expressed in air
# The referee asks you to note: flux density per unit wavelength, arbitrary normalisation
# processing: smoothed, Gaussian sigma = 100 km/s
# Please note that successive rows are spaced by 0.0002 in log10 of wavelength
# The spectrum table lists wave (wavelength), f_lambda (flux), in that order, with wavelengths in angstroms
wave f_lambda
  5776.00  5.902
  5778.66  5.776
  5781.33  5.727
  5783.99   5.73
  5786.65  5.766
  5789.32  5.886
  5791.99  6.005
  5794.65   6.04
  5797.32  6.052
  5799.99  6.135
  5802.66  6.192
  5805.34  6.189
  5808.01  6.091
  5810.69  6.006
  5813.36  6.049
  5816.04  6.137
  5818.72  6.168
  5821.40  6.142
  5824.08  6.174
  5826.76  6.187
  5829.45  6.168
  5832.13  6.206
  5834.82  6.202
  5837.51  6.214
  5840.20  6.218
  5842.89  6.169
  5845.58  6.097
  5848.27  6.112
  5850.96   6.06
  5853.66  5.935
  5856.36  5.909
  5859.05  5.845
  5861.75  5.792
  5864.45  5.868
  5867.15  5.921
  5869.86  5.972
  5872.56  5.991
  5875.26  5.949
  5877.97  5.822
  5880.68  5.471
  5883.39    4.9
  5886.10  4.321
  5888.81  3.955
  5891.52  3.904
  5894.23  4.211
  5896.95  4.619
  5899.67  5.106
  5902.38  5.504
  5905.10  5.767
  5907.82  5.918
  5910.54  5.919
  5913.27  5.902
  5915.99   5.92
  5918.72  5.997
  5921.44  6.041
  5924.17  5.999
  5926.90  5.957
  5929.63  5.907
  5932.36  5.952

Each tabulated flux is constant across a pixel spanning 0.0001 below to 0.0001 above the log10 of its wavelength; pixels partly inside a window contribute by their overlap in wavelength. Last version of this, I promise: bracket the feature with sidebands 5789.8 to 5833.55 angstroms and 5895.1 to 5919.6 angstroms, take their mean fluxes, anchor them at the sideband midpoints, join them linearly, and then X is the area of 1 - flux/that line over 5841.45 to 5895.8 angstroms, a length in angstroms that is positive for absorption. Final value 2.9 angstroms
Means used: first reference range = 6.12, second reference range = 5.59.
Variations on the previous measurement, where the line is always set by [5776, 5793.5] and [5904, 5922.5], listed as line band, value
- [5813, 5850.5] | -1.9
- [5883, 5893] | 2.9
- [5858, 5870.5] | 0.0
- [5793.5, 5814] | -0.9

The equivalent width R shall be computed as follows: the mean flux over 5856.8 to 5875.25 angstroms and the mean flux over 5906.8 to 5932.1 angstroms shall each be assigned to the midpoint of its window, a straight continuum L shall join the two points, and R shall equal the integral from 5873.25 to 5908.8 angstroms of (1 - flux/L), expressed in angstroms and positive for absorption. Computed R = 5.3 angstroms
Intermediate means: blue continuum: 5.91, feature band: 5.04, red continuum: 5.95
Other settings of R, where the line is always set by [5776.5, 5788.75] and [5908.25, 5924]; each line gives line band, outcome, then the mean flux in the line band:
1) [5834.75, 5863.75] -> -0.9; 6.04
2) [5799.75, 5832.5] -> -1.8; 6.14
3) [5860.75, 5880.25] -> 0.0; 5.88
